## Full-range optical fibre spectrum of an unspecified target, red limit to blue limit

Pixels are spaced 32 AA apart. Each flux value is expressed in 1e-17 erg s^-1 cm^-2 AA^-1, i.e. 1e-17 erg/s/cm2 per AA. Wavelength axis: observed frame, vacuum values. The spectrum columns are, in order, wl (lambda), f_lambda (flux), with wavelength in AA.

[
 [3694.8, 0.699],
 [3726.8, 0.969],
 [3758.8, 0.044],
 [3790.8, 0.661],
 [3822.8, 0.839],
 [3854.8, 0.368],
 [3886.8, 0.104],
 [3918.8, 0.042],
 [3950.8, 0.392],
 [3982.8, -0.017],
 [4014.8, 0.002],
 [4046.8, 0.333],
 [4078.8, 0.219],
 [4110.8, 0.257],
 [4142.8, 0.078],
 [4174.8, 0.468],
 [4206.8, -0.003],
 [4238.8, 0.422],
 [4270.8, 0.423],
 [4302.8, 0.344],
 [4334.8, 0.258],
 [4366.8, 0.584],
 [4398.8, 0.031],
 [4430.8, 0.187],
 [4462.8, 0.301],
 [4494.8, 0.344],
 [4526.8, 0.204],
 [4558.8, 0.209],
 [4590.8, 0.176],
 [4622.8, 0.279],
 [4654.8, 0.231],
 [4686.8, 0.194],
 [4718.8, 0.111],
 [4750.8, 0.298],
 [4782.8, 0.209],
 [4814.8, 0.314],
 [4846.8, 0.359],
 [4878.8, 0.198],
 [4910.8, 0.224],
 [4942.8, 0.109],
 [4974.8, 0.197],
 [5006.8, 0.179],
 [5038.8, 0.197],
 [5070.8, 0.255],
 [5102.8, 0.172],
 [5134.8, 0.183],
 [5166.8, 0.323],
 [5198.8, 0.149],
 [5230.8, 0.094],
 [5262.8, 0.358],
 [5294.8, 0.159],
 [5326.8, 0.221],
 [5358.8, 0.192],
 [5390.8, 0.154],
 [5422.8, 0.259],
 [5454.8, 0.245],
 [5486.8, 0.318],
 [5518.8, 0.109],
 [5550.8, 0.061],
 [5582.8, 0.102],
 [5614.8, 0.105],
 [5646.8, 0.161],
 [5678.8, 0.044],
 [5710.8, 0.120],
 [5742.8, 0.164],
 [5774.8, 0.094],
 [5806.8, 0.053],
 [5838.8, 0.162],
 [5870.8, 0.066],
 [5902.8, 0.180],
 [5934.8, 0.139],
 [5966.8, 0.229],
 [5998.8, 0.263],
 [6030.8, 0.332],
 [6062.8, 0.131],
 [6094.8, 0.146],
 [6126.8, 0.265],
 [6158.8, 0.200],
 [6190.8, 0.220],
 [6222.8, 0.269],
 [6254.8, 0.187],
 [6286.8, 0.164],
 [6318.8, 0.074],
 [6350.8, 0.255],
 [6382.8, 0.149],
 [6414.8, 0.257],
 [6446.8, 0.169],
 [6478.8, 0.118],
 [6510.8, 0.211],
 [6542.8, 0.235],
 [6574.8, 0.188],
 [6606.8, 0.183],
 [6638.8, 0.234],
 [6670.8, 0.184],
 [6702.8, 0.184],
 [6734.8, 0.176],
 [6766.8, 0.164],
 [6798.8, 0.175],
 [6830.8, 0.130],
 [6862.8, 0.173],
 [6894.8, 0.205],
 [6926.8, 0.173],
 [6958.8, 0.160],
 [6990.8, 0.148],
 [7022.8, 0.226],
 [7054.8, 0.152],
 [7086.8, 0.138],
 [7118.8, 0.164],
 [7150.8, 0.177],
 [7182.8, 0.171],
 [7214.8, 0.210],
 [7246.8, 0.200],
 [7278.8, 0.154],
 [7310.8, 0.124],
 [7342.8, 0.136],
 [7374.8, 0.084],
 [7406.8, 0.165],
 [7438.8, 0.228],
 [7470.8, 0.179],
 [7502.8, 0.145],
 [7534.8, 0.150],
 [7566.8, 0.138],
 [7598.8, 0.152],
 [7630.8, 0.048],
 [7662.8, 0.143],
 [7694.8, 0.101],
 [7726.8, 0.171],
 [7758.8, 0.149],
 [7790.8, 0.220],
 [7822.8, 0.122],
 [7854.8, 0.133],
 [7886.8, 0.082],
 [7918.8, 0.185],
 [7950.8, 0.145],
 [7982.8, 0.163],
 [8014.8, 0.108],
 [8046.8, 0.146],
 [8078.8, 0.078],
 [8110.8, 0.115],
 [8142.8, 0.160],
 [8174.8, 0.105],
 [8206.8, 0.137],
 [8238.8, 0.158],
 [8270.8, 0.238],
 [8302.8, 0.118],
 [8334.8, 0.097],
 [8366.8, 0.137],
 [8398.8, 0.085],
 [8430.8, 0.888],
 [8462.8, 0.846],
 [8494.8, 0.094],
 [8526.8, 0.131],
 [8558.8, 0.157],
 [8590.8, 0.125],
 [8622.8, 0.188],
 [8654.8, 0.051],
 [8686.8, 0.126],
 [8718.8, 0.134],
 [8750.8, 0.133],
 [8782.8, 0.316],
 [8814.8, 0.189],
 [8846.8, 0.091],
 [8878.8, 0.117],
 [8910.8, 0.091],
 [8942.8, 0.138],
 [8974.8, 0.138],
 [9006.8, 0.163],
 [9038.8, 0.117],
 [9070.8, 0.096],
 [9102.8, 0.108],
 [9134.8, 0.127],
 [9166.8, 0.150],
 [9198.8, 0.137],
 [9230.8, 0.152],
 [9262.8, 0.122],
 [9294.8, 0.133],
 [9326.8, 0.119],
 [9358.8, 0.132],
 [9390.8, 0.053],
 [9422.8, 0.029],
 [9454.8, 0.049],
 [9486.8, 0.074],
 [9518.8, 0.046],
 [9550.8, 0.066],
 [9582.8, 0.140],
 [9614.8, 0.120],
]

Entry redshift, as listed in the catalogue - 1.265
